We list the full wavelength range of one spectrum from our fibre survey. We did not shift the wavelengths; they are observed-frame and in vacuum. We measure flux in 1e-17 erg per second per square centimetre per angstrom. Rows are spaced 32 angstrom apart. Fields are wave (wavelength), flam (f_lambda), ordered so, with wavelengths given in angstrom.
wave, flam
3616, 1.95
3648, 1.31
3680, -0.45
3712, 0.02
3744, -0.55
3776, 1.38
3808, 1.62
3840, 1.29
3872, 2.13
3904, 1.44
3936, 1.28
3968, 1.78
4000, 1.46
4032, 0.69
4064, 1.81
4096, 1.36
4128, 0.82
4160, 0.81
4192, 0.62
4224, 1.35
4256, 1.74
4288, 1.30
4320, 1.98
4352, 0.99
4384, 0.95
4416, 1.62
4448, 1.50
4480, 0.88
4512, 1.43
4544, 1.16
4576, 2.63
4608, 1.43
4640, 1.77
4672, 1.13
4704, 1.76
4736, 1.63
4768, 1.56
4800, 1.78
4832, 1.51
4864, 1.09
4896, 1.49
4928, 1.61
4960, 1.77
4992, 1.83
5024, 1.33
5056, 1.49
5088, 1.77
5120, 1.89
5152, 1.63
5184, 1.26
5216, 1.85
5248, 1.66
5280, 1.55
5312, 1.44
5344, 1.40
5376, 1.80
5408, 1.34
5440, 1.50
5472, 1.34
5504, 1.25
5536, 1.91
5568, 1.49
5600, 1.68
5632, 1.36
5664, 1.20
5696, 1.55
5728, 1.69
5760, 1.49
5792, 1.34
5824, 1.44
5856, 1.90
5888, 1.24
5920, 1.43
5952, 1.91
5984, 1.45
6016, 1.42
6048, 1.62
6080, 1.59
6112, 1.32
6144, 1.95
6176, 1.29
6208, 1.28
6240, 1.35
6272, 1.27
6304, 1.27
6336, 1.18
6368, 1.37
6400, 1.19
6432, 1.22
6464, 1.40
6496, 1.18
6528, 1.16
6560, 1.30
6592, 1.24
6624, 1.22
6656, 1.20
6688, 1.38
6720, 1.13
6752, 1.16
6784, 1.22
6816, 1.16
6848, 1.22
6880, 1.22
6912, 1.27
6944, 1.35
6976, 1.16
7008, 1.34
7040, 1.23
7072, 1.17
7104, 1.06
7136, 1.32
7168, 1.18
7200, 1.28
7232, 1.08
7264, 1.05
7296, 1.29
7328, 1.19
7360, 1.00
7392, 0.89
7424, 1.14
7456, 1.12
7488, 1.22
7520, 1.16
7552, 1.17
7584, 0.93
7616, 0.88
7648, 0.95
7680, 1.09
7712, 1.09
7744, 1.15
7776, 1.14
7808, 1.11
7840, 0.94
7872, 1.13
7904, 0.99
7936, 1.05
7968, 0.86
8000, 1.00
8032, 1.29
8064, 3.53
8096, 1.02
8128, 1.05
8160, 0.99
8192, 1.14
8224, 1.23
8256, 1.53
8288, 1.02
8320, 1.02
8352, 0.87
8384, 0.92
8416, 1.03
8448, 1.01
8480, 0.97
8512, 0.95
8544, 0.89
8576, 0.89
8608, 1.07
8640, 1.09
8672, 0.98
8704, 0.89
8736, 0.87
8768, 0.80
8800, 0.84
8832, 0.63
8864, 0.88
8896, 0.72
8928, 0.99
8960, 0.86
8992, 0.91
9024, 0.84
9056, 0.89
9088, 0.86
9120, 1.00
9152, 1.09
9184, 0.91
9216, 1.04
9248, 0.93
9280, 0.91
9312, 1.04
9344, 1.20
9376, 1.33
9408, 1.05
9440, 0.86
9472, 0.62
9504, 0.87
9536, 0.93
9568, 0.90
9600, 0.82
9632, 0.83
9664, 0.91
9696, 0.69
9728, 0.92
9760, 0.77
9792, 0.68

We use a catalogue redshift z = 0.226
